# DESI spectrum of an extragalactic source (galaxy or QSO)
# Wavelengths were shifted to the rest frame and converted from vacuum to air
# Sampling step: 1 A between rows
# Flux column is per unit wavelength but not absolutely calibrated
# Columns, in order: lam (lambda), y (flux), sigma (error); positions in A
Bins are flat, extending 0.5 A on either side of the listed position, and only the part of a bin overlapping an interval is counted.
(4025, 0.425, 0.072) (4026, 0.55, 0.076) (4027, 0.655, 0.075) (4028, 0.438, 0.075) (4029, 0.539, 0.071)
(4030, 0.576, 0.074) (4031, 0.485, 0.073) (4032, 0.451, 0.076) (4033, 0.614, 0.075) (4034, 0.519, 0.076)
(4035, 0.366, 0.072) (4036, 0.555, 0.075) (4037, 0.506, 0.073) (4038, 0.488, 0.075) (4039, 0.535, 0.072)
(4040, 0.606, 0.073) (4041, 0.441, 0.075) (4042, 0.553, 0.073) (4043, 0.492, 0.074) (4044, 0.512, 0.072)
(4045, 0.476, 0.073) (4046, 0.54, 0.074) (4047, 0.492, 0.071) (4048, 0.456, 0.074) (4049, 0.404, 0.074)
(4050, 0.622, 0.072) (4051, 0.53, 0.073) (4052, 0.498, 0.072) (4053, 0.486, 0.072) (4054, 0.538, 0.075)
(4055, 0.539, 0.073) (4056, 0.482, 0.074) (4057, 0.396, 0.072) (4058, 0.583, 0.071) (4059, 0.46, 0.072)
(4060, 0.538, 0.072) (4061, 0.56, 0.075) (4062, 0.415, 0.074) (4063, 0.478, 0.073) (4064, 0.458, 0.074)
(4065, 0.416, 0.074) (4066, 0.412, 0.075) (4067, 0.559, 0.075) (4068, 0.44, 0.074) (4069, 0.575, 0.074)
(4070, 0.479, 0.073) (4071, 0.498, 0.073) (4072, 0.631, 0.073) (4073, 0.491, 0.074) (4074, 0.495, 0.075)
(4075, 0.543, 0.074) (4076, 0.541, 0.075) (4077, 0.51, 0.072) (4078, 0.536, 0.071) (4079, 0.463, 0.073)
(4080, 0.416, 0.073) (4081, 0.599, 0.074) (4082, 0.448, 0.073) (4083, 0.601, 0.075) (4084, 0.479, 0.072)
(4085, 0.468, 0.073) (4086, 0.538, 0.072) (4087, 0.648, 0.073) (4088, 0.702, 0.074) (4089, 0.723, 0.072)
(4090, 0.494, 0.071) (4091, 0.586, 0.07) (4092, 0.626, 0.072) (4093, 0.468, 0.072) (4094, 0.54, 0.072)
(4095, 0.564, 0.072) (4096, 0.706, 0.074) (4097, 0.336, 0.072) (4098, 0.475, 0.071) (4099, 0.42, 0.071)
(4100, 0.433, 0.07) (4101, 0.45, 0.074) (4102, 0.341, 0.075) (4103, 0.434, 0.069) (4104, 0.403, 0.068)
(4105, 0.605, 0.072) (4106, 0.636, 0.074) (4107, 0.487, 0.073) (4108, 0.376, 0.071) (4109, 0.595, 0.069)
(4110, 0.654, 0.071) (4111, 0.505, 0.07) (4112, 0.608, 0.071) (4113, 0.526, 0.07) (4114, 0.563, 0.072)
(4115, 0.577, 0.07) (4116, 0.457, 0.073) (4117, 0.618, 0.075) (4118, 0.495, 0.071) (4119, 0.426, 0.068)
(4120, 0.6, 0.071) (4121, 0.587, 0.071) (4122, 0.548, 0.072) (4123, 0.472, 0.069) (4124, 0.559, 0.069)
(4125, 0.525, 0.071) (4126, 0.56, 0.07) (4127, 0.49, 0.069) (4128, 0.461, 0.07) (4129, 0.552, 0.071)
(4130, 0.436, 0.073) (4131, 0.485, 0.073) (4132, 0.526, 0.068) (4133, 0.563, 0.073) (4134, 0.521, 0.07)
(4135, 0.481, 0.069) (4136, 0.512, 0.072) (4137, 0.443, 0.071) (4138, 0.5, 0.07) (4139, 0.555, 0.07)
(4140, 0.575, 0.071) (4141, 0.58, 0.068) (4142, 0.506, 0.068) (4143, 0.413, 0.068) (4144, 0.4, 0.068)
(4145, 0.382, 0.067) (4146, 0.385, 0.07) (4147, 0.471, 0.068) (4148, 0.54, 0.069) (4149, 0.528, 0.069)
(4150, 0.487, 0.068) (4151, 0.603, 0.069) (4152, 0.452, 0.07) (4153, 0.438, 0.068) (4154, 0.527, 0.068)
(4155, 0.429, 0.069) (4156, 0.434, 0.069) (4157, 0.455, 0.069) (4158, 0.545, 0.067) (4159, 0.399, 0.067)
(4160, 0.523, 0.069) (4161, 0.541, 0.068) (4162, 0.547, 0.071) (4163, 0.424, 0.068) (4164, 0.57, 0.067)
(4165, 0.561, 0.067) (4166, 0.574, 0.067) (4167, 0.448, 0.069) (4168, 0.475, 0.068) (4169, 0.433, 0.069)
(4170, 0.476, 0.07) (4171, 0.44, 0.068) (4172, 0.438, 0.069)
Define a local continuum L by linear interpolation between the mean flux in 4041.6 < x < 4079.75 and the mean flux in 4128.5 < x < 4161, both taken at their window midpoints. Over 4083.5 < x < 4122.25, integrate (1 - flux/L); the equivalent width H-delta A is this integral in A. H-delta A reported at -2.72 A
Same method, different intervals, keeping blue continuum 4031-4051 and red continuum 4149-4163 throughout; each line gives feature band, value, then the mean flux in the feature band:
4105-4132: -2.0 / 0.532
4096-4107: 0.7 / 0.466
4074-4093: -1.8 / 0.547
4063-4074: 0.2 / 0.495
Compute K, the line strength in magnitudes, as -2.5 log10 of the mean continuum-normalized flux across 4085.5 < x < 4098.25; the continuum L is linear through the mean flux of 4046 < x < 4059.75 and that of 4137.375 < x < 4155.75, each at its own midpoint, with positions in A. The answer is -0.156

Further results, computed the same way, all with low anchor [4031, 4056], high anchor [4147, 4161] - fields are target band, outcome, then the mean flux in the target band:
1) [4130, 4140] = -0.03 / 0.509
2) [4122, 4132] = -0.03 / 0.508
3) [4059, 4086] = 0.00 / 0.502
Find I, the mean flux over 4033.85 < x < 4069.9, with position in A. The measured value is 0.498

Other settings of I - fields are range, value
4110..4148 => 0.512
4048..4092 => 0.519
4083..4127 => 0.531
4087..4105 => 0.518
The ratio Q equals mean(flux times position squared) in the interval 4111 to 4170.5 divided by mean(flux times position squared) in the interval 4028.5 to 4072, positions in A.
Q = 1.0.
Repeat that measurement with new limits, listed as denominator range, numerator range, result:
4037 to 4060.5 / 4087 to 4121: 1.08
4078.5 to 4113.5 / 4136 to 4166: 0.96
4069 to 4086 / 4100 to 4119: 1.01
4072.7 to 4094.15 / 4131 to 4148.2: 0.93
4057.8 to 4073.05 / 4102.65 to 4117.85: 1.10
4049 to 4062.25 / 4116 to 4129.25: 1.07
